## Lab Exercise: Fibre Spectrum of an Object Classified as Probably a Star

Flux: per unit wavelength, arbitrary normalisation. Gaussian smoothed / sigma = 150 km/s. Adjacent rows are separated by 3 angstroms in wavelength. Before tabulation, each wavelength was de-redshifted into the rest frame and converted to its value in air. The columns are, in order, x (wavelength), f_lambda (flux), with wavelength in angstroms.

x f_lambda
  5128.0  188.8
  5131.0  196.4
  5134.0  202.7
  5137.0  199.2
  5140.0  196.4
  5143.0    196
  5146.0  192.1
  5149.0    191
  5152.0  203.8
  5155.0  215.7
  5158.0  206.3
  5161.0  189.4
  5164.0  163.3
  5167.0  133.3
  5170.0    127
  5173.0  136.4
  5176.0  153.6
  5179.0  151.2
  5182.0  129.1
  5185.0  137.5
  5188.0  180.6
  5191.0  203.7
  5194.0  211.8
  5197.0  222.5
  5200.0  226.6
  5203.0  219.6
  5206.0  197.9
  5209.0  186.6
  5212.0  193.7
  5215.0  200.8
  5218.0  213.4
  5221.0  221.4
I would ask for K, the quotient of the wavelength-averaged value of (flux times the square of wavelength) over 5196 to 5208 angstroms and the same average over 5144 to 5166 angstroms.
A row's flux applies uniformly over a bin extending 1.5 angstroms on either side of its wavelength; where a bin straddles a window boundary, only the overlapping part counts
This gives 1.1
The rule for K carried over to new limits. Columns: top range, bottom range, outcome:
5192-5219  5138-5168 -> 1.12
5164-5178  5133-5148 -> 0.72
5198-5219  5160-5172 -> 1.38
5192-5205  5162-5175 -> 1.55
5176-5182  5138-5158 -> 0.74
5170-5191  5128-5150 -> 0.78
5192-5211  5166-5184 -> 1.53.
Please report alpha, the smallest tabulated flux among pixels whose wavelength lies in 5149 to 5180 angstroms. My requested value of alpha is 127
